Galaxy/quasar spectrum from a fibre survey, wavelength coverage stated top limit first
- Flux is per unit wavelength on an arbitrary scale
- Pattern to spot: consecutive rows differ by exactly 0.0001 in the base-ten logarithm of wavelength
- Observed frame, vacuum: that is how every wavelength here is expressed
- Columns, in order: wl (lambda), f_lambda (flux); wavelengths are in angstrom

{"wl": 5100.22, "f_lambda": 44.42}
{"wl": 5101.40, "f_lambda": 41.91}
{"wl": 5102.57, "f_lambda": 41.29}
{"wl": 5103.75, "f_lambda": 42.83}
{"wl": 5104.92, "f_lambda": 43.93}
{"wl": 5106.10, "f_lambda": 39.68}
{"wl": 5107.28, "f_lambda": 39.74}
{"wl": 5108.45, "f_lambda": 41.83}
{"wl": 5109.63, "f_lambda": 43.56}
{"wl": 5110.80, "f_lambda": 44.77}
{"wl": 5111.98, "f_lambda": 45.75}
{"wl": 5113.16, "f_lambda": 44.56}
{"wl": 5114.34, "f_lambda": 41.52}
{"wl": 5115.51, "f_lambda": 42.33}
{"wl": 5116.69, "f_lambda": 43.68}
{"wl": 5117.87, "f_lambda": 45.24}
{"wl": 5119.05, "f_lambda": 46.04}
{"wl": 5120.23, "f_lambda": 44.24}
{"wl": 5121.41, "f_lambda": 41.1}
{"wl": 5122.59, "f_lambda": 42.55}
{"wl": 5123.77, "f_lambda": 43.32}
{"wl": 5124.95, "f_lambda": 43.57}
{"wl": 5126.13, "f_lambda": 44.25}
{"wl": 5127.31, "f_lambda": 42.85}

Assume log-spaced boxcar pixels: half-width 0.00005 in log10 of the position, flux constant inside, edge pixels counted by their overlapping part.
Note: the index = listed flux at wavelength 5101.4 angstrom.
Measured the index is 41.91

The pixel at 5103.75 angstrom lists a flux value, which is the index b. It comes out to 42.83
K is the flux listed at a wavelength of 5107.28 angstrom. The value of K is 39.74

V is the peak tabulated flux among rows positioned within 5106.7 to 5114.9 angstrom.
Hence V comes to 45.75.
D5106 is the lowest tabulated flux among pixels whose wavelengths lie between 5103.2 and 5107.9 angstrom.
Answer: 39.68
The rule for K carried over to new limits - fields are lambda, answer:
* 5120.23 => 44.24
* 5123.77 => 43.32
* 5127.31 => 42.85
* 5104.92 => 43.93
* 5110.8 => 44.77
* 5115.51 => 42.33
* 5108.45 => 41.83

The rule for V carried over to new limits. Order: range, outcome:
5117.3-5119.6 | 46.04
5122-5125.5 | 43.57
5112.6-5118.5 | 45.24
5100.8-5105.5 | 43.93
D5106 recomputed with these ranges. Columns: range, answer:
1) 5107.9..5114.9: 41.52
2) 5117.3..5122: 41.1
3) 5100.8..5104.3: 41.29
